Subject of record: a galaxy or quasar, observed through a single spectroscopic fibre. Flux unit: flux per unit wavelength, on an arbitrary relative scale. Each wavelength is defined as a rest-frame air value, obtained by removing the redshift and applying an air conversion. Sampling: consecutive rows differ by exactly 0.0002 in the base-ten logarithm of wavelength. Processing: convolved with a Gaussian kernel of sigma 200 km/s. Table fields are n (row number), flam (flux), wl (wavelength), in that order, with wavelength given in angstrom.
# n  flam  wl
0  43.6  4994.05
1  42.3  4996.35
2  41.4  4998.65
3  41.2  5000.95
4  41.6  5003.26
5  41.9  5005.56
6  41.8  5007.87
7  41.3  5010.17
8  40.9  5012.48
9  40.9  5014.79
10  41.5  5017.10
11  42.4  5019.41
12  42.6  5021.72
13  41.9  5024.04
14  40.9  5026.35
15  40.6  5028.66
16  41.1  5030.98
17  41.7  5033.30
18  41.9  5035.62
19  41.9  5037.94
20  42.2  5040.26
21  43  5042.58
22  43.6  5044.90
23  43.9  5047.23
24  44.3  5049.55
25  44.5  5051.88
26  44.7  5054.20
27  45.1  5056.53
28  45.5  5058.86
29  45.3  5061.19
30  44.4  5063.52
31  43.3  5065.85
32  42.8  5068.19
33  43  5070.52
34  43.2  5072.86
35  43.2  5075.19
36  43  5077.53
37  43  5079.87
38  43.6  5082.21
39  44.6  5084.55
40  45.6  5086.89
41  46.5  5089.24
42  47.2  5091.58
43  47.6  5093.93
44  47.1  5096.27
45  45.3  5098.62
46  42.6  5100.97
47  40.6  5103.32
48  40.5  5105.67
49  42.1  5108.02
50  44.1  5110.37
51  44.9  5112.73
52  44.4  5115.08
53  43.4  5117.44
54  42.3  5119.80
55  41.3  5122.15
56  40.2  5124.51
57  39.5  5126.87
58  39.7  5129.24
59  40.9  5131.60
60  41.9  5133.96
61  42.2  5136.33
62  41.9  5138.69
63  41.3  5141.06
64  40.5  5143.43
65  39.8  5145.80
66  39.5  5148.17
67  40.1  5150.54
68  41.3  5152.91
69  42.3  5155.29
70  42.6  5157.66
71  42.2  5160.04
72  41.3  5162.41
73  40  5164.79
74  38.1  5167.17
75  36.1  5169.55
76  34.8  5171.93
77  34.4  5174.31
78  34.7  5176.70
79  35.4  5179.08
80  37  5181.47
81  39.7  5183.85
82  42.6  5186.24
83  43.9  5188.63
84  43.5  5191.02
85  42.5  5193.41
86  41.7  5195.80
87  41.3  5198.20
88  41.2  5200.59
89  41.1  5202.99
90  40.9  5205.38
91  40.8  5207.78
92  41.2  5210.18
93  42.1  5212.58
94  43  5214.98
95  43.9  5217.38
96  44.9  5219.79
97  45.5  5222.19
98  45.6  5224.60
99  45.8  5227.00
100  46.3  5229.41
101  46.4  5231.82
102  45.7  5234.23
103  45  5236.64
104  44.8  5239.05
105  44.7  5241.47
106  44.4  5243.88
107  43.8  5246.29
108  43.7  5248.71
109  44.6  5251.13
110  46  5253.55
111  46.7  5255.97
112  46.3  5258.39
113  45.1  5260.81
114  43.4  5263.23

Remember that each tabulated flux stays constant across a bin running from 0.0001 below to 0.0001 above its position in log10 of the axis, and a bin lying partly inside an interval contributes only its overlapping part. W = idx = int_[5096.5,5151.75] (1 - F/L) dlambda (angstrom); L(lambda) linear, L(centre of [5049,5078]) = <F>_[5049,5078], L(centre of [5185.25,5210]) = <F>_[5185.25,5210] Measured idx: 1.7 angstrom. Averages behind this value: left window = 44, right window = 41.9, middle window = 41.8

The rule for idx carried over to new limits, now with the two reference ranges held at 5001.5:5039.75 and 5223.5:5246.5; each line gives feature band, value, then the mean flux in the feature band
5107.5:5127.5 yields 0.32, 42.6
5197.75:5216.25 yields 1.39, 41.5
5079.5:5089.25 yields -0.43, 44.6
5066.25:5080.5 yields -0.19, 43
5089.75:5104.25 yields -0.78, 45.2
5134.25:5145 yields 0.54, 41.4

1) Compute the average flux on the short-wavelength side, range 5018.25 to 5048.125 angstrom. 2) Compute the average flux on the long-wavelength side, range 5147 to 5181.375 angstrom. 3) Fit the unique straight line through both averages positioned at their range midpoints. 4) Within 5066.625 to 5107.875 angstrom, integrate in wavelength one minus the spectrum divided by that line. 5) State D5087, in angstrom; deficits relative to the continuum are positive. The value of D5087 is -3.4 angstrom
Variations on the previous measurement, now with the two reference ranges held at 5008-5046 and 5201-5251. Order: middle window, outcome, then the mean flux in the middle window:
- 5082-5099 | -1.5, 46.1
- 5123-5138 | 0.7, 40.8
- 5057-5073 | -0.7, 44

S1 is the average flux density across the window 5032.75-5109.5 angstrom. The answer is 43.9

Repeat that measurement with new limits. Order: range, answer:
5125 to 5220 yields 40.5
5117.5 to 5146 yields 41.1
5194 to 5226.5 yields 42.6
